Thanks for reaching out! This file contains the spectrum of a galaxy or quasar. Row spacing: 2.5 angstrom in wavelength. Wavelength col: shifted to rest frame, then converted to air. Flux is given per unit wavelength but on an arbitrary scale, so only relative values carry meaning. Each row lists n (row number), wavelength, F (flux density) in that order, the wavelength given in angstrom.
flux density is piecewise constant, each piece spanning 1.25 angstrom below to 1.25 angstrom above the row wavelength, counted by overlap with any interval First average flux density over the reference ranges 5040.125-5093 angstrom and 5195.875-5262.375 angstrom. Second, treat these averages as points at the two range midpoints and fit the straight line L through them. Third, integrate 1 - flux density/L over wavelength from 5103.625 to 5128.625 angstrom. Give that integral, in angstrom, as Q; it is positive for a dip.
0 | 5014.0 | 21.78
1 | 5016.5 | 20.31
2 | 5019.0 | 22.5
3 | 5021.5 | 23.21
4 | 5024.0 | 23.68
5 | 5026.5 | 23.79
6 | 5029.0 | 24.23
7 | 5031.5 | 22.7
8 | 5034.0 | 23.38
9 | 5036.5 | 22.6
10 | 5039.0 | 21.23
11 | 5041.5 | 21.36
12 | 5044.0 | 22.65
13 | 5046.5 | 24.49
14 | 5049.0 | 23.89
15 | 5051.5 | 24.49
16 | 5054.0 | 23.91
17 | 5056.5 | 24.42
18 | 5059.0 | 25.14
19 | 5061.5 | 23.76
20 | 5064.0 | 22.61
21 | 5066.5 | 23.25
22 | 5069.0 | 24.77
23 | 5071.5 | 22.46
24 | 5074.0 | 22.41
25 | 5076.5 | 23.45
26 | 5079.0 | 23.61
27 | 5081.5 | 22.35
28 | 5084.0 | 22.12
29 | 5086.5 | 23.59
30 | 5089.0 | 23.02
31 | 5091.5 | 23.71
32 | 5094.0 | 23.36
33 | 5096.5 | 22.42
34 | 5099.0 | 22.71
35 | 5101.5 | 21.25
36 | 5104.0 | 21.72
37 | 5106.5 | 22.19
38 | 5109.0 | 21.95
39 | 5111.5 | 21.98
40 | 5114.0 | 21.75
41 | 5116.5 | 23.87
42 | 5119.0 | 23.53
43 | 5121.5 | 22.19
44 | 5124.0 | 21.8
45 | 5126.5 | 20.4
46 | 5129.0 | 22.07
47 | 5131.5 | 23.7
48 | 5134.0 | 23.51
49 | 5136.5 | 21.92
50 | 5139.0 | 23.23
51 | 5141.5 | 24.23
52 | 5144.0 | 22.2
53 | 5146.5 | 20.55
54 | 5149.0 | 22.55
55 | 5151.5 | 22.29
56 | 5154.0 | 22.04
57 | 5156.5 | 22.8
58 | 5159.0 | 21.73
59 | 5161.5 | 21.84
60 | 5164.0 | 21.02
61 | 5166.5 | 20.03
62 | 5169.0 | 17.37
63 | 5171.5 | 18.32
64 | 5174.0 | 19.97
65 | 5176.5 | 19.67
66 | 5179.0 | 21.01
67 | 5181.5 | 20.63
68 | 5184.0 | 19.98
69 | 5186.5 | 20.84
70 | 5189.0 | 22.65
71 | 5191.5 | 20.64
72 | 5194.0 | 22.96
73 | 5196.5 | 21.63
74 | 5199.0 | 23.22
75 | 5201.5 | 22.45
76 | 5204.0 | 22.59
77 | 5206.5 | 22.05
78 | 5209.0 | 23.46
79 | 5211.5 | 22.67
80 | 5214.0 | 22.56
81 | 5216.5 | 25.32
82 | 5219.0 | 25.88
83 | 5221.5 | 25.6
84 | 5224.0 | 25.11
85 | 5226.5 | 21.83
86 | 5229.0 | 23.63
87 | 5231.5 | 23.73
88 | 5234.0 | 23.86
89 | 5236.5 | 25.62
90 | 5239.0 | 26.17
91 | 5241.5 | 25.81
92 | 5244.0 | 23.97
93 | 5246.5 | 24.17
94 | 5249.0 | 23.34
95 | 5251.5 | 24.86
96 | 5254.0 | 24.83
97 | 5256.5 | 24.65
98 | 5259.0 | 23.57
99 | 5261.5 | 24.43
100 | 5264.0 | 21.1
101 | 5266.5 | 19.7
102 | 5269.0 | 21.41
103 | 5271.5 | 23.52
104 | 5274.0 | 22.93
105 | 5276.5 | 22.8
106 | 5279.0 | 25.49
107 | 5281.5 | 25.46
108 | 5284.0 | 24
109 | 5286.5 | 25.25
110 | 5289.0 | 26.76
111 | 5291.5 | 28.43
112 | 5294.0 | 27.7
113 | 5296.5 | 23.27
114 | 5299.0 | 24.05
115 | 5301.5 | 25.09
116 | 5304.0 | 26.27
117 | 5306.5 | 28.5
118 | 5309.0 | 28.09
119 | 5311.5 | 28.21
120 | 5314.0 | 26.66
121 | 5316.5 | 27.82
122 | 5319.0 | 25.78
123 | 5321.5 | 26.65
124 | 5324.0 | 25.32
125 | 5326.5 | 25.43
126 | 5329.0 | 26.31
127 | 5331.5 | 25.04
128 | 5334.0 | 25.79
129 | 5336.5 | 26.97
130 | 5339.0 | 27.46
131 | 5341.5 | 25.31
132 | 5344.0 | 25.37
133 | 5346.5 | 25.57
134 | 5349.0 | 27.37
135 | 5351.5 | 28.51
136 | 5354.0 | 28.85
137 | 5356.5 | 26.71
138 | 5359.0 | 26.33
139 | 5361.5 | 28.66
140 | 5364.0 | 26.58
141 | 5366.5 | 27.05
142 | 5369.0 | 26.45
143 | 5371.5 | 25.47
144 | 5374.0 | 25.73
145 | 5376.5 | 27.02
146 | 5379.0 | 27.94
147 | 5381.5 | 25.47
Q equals 1.5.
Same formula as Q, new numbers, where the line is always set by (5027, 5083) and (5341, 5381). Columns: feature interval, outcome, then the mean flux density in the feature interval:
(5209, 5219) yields 0.53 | 23.8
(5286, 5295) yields -0.40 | 27.2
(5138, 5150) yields 0.89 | 22.5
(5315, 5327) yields 0.04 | 26.3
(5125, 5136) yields 0.83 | 22.4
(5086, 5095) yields 0.12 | 23.4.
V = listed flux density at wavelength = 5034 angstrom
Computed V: 23.38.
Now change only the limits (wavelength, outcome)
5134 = 23.51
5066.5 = 23.25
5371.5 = 25.47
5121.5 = 22.19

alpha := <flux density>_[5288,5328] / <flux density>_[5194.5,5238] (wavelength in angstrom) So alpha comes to 1.12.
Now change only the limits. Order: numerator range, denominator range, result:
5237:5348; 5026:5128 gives 1.10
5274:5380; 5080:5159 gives 1.17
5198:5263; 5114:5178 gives 1.11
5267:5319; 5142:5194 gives 1.21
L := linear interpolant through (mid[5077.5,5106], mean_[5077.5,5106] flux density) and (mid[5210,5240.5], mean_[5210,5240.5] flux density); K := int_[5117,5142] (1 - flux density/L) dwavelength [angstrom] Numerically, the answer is 0.6 angstrom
